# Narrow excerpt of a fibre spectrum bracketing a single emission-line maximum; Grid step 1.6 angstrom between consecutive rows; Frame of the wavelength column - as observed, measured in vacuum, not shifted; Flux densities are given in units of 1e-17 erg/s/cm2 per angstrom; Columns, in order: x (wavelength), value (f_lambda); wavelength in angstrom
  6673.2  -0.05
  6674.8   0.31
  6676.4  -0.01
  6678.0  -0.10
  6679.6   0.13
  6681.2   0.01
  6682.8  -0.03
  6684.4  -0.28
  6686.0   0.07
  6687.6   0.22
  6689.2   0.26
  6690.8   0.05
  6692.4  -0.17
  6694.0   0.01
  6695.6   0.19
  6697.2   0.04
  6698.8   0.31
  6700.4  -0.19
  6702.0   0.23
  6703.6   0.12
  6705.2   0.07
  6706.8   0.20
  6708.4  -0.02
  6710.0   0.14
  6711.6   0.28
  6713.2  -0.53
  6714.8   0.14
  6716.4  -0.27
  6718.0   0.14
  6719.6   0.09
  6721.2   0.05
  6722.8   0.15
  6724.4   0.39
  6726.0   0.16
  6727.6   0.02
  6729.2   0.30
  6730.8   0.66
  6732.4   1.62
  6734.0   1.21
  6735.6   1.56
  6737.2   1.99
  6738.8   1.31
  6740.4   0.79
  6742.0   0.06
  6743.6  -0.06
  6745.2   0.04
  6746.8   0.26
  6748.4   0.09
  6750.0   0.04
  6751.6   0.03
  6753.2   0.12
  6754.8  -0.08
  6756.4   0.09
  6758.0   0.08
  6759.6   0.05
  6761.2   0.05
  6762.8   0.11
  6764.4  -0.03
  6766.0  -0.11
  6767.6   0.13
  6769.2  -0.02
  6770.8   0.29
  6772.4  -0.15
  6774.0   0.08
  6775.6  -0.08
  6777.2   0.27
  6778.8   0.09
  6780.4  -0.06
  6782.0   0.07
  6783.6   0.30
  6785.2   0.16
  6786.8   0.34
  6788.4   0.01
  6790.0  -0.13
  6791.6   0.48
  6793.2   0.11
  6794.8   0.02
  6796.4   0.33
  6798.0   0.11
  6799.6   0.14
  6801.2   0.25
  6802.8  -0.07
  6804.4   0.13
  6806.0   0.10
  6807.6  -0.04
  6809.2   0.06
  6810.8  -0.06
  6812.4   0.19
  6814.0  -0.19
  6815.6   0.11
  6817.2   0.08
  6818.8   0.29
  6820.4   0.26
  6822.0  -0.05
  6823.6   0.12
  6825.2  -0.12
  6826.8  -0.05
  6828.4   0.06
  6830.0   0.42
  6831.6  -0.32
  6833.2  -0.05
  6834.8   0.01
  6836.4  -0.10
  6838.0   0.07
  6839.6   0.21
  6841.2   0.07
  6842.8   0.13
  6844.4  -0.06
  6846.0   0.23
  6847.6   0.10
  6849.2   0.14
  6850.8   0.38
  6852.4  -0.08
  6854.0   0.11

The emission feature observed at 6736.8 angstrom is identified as [O II] 3727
